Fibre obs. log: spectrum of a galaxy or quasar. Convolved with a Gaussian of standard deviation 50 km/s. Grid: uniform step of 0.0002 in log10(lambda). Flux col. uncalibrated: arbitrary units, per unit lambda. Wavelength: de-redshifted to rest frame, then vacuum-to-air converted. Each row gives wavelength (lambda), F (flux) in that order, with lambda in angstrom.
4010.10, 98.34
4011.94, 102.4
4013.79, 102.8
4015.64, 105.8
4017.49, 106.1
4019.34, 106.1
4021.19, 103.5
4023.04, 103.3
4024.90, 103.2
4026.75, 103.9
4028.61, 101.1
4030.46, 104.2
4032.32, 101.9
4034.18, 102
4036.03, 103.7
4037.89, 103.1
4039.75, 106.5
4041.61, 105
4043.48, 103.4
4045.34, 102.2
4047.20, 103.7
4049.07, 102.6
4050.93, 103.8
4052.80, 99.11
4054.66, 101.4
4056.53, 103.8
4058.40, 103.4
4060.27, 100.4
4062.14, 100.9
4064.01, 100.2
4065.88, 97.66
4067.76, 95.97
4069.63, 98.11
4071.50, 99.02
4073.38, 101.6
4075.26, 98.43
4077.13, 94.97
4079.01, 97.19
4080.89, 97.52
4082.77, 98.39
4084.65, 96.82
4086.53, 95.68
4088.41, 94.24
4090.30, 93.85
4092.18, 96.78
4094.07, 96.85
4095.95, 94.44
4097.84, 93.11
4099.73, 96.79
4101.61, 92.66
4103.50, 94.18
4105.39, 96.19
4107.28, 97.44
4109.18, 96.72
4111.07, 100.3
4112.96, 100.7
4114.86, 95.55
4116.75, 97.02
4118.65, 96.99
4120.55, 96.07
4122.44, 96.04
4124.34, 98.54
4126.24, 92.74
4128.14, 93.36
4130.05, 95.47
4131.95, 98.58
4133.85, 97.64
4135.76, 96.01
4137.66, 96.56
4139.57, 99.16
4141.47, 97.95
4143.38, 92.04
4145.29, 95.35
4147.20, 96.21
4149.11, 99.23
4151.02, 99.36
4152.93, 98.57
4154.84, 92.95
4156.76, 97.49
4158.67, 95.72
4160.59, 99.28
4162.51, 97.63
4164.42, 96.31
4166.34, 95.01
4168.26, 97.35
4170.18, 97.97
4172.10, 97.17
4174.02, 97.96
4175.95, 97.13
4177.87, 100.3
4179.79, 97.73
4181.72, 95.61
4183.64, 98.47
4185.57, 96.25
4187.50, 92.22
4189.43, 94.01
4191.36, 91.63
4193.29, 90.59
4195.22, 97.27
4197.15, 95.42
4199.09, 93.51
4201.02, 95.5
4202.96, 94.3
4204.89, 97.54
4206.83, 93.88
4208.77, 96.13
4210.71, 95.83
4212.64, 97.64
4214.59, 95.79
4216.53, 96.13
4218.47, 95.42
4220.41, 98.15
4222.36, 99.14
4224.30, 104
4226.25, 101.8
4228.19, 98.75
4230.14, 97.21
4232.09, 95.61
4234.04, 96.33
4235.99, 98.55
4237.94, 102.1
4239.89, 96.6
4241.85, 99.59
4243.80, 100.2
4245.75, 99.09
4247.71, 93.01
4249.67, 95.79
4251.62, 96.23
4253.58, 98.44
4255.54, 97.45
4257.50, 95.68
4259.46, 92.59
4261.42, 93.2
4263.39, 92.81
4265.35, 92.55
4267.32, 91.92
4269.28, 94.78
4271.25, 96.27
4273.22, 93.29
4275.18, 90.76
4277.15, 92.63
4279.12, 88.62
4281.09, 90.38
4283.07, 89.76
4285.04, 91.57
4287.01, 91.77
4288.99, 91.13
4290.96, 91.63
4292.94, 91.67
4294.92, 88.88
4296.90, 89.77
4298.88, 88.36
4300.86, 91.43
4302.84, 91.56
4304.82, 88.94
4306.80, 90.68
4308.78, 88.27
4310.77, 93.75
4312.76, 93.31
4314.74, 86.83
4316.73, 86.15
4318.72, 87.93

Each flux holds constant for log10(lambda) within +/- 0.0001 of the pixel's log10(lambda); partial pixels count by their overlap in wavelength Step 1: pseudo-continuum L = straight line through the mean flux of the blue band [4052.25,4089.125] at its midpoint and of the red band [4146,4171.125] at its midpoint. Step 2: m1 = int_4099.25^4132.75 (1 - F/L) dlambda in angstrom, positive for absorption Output 0.53 angstrom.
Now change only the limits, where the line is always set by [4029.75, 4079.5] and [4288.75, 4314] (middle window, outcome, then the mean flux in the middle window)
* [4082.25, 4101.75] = 0.8 angstrom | 95.5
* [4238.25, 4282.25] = -1.1 angstrom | 94.7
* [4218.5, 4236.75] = -0.9 angstrom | 98.7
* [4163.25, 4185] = -0.3 angstrom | 97.4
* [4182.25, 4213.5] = 0.0 angstrom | 95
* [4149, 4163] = -0.1 angstrom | 97.4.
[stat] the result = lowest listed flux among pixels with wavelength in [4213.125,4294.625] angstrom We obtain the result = 88.62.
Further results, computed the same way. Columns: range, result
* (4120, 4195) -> 90.59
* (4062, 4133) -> 92.66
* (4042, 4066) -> 97.66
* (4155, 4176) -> 95.01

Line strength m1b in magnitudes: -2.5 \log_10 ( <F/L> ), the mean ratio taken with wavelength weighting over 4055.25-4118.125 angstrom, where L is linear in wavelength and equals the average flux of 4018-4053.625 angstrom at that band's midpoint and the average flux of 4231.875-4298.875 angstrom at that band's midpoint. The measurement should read 0.04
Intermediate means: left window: 103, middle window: 97.5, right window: 94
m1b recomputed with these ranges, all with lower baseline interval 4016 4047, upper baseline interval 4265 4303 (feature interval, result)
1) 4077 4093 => 0.05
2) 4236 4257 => -0.05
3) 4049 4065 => 0.01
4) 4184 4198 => 0.02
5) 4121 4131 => 0.04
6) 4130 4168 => 0.01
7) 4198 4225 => -0.02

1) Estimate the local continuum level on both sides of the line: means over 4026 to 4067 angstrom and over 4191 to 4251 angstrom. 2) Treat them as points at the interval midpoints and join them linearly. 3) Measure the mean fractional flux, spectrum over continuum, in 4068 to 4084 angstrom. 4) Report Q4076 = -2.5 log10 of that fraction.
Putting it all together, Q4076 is 0.04 mag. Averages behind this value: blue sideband 102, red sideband 96.9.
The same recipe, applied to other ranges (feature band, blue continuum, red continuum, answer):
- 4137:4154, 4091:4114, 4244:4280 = -0.016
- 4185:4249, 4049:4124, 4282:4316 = -0.038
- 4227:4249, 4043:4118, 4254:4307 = -0.053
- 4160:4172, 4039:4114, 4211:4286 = 0.000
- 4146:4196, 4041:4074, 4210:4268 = 0.023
